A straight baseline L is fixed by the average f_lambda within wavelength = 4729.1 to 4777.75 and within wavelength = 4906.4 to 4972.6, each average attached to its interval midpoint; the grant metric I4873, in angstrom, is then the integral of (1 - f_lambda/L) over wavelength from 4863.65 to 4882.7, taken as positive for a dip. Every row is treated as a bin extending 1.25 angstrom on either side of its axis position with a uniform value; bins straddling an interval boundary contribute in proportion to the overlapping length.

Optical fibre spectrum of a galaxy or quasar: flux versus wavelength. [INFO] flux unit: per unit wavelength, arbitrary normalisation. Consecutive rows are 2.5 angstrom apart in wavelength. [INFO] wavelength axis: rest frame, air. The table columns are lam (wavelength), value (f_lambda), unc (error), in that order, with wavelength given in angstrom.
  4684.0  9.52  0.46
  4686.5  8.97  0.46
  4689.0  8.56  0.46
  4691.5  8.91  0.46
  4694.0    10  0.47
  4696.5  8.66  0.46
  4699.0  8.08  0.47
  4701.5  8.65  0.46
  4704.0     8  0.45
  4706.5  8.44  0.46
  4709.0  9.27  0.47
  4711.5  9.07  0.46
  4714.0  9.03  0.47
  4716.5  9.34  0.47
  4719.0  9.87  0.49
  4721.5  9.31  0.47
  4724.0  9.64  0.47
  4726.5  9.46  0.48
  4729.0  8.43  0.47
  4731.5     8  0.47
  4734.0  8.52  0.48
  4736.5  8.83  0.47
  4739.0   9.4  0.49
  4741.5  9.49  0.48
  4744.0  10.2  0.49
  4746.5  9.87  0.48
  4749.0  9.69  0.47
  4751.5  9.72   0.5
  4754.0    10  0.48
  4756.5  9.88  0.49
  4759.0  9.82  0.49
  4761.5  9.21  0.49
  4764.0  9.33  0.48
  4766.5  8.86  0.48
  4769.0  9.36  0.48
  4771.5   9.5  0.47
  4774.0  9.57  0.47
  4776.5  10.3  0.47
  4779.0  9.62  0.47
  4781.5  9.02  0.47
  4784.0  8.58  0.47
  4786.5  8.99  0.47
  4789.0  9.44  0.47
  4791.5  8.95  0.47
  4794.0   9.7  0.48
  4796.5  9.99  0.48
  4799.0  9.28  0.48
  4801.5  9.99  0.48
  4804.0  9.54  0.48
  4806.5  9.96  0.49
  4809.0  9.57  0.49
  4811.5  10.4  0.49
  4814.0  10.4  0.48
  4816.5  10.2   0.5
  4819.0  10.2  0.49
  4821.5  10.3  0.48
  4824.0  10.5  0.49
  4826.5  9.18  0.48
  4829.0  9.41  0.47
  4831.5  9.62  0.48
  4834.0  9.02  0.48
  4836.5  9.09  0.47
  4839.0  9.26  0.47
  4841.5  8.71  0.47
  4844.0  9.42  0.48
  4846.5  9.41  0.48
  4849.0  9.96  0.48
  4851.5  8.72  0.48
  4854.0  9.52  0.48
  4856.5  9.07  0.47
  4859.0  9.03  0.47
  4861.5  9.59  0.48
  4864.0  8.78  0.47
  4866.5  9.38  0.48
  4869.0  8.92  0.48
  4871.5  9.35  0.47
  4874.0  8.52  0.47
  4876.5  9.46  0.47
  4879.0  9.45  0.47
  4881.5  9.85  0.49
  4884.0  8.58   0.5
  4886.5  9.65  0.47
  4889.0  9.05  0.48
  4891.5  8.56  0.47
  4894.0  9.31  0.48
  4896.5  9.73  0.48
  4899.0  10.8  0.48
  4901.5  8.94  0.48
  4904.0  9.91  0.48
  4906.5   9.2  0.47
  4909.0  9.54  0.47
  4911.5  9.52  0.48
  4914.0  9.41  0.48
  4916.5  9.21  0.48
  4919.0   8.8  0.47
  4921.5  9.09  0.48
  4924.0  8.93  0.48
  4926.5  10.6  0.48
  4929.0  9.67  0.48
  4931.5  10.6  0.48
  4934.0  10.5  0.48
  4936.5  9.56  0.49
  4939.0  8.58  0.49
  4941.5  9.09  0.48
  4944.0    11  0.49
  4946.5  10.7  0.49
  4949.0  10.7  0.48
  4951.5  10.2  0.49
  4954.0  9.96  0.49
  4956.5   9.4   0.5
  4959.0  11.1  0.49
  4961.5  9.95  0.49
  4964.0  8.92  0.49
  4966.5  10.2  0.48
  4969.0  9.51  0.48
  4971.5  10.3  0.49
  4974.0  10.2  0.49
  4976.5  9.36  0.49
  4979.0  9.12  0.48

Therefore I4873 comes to 0.9 angstrom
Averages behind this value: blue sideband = 9.43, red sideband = 9.8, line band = 9.23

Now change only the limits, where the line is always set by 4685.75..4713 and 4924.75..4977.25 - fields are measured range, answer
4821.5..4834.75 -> -0.3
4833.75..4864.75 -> 1.0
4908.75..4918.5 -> 0.5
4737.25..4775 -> -2.2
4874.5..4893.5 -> 0.9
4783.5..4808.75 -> -0.6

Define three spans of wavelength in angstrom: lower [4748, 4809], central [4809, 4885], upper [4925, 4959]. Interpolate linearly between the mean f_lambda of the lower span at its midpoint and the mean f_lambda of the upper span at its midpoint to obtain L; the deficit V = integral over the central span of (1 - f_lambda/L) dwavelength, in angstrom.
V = 2.3 angstrom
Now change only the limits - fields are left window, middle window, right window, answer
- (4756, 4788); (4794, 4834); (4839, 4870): -2.5 angstrom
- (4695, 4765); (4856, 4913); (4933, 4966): 2.5 angstrom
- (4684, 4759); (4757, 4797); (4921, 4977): -0.1 angstrom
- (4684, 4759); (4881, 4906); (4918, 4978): 0.7 angstrom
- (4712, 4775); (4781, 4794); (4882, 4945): 0.5 angstrom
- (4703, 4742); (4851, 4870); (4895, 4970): 0.7 angstrom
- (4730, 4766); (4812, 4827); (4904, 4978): -1.0 angstrom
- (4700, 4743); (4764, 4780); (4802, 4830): 0.0 angstrom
